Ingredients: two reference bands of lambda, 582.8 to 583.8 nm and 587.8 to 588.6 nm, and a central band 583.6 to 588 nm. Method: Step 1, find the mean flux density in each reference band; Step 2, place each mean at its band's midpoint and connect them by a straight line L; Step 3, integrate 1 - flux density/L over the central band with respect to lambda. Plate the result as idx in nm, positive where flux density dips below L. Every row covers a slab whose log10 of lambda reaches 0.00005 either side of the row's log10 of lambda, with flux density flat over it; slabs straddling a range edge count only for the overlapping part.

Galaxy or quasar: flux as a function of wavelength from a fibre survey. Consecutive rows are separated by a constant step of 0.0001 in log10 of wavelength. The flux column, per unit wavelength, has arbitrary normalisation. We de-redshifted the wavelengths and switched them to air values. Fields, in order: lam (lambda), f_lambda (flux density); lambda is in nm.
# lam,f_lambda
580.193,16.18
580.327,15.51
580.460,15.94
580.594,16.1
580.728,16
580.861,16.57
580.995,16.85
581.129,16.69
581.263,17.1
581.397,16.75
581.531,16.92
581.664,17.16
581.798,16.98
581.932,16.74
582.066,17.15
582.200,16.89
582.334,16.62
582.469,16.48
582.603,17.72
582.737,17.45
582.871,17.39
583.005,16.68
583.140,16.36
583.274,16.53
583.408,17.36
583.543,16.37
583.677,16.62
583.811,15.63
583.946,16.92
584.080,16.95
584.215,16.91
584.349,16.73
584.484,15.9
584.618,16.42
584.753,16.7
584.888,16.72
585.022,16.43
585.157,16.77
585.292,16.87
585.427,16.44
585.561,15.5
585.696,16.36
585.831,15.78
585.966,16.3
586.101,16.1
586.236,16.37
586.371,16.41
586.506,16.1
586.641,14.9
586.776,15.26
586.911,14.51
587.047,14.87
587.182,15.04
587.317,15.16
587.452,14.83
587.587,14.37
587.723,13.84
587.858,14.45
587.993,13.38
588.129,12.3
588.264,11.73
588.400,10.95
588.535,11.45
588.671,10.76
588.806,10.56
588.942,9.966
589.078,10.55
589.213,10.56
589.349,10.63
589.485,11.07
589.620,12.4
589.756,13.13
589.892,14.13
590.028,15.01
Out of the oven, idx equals -0.42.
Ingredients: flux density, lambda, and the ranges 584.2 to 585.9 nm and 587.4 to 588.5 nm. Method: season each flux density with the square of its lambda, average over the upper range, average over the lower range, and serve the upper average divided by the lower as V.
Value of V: 0.8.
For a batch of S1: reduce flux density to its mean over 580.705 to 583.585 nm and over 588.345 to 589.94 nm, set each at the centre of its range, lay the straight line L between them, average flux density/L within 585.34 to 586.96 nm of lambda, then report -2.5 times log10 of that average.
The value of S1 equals -0.16 mag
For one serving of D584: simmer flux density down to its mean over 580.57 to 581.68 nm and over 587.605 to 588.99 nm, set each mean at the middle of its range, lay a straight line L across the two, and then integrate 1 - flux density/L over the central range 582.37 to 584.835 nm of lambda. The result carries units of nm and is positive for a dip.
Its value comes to -0.27 nm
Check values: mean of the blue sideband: 16.7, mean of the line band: 16.7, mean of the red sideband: 12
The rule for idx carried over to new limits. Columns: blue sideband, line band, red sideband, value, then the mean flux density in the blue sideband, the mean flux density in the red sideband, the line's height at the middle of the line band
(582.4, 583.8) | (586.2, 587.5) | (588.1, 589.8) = -0.21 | 16.8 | 11.2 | 13.2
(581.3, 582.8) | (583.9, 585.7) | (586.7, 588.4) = -0.12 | 17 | 14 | 15.5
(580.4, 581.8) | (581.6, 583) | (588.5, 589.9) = -0.11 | 16.6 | 11.3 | 15.8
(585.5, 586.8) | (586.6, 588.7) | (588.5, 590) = 0.02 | 15.9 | 11.5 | 13.8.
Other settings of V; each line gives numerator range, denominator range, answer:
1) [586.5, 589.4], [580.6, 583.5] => 0.78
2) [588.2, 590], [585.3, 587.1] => 0.73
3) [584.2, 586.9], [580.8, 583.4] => 0.97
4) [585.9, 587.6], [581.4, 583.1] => 0.92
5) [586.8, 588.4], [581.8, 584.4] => 0.84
